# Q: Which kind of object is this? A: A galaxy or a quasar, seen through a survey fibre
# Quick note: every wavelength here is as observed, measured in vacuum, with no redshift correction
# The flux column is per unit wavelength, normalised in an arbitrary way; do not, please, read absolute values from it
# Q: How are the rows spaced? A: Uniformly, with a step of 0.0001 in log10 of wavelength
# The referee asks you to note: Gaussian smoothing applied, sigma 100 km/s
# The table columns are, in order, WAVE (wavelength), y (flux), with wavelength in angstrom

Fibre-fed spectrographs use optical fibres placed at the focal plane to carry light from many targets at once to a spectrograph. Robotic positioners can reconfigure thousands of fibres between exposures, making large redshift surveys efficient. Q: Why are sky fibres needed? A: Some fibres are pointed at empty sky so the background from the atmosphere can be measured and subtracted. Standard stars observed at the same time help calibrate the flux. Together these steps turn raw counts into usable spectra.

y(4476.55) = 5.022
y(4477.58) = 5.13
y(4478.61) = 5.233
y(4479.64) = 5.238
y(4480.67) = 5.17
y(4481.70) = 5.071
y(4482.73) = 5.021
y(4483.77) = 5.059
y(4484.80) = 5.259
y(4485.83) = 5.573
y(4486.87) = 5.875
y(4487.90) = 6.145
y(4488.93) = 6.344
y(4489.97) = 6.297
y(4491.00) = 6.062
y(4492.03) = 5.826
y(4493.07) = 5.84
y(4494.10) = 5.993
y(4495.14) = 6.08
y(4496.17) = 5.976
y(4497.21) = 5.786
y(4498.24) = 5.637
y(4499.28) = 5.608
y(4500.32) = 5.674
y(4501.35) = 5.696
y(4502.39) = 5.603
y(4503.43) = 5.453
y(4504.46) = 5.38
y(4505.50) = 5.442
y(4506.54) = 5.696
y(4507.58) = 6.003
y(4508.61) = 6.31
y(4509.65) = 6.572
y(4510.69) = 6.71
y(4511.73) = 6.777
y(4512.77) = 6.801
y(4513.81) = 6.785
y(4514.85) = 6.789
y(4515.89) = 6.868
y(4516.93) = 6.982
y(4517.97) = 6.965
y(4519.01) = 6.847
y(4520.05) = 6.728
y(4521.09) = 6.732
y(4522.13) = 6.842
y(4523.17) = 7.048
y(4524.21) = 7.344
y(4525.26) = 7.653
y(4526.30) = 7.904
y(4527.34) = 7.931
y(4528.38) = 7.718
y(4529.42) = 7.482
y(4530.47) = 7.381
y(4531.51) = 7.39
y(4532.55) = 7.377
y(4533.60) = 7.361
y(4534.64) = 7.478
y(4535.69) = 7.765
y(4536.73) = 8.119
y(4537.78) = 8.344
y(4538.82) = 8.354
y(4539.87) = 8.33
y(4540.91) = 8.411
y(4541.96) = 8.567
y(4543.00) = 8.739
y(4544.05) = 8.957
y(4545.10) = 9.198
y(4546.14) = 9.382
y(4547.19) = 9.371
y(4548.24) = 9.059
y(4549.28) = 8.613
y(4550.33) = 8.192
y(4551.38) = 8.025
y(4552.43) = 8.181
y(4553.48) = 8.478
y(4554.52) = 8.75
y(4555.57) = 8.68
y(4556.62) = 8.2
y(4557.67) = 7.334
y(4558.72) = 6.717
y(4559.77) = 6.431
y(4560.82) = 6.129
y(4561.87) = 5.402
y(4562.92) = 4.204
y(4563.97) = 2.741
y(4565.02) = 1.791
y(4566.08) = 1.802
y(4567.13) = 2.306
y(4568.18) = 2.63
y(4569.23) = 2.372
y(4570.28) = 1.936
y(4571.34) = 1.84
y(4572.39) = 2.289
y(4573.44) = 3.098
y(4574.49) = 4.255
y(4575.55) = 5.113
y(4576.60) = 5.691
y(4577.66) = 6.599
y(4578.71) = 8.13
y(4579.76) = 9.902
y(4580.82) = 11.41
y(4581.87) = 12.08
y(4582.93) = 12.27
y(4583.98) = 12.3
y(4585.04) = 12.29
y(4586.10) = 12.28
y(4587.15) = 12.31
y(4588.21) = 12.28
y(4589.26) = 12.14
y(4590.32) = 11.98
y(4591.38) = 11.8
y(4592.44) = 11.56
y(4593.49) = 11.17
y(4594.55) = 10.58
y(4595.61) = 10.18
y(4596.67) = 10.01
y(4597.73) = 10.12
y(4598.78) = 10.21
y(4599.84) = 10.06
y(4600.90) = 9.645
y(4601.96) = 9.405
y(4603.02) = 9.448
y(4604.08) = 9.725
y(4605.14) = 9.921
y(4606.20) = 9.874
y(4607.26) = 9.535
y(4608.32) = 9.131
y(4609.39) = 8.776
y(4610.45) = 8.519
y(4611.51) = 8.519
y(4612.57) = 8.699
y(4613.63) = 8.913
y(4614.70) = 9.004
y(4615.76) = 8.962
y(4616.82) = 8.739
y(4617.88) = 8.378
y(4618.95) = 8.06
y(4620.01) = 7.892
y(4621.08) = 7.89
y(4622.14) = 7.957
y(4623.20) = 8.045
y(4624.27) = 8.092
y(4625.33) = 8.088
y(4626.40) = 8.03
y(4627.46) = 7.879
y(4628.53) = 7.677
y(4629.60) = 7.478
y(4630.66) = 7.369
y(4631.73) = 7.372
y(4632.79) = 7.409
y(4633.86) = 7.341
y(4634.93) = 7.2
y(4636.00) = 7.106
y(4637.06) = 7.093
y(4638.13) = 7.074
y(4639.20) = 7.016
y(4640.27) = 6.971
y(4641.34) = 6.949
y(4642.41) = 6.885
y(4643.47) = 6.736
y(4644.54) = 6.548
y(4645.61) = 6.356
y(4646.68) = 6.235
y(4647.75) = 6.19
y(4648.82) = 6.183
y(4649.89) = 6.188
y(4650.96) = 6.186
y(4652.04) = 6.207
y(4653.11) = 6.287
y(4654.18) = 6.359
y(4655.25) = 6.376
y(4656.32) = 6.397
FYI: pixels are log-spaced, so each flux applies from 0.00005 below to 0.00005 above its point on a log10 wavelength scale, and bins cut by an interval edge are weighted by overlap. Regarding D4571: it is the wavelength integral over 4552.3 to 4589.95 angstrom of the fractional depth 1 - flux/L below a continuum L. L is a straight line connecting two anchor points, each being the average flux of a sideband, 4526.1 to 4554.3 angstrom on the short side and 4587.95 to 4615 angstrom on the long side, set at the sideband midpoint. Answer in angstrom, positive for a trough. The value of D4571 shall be 9.2 angstrom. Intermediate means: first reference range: 8.24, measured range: 6.97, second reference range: 10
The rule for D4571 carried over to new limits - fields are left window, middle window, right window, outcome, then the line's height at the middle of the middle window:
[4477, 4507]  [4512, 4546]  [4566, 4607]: -4.00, 6.8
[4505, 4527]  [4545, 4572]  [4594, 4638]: 5.38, 7.55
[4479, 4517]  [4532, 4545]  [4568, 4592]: -2.06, 7.06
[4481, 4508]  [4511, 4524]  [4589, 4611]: -0.36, 6.67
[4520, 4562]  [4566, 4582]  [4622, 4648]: 5.51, 7.67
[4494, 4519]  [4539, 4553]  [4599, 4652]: -4.02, 6.75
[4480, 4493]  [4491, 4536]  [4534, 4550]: 2.99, 7.07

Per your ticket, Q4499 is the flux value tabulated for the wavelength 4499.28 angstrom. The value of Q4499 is 5.608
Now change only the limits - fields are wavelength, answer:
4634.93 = 7.2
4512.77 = 6.801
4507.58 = 6.003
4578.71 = 8.13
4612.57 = 8.699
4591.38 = 11.8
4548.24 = 9.059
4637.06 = 7.093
